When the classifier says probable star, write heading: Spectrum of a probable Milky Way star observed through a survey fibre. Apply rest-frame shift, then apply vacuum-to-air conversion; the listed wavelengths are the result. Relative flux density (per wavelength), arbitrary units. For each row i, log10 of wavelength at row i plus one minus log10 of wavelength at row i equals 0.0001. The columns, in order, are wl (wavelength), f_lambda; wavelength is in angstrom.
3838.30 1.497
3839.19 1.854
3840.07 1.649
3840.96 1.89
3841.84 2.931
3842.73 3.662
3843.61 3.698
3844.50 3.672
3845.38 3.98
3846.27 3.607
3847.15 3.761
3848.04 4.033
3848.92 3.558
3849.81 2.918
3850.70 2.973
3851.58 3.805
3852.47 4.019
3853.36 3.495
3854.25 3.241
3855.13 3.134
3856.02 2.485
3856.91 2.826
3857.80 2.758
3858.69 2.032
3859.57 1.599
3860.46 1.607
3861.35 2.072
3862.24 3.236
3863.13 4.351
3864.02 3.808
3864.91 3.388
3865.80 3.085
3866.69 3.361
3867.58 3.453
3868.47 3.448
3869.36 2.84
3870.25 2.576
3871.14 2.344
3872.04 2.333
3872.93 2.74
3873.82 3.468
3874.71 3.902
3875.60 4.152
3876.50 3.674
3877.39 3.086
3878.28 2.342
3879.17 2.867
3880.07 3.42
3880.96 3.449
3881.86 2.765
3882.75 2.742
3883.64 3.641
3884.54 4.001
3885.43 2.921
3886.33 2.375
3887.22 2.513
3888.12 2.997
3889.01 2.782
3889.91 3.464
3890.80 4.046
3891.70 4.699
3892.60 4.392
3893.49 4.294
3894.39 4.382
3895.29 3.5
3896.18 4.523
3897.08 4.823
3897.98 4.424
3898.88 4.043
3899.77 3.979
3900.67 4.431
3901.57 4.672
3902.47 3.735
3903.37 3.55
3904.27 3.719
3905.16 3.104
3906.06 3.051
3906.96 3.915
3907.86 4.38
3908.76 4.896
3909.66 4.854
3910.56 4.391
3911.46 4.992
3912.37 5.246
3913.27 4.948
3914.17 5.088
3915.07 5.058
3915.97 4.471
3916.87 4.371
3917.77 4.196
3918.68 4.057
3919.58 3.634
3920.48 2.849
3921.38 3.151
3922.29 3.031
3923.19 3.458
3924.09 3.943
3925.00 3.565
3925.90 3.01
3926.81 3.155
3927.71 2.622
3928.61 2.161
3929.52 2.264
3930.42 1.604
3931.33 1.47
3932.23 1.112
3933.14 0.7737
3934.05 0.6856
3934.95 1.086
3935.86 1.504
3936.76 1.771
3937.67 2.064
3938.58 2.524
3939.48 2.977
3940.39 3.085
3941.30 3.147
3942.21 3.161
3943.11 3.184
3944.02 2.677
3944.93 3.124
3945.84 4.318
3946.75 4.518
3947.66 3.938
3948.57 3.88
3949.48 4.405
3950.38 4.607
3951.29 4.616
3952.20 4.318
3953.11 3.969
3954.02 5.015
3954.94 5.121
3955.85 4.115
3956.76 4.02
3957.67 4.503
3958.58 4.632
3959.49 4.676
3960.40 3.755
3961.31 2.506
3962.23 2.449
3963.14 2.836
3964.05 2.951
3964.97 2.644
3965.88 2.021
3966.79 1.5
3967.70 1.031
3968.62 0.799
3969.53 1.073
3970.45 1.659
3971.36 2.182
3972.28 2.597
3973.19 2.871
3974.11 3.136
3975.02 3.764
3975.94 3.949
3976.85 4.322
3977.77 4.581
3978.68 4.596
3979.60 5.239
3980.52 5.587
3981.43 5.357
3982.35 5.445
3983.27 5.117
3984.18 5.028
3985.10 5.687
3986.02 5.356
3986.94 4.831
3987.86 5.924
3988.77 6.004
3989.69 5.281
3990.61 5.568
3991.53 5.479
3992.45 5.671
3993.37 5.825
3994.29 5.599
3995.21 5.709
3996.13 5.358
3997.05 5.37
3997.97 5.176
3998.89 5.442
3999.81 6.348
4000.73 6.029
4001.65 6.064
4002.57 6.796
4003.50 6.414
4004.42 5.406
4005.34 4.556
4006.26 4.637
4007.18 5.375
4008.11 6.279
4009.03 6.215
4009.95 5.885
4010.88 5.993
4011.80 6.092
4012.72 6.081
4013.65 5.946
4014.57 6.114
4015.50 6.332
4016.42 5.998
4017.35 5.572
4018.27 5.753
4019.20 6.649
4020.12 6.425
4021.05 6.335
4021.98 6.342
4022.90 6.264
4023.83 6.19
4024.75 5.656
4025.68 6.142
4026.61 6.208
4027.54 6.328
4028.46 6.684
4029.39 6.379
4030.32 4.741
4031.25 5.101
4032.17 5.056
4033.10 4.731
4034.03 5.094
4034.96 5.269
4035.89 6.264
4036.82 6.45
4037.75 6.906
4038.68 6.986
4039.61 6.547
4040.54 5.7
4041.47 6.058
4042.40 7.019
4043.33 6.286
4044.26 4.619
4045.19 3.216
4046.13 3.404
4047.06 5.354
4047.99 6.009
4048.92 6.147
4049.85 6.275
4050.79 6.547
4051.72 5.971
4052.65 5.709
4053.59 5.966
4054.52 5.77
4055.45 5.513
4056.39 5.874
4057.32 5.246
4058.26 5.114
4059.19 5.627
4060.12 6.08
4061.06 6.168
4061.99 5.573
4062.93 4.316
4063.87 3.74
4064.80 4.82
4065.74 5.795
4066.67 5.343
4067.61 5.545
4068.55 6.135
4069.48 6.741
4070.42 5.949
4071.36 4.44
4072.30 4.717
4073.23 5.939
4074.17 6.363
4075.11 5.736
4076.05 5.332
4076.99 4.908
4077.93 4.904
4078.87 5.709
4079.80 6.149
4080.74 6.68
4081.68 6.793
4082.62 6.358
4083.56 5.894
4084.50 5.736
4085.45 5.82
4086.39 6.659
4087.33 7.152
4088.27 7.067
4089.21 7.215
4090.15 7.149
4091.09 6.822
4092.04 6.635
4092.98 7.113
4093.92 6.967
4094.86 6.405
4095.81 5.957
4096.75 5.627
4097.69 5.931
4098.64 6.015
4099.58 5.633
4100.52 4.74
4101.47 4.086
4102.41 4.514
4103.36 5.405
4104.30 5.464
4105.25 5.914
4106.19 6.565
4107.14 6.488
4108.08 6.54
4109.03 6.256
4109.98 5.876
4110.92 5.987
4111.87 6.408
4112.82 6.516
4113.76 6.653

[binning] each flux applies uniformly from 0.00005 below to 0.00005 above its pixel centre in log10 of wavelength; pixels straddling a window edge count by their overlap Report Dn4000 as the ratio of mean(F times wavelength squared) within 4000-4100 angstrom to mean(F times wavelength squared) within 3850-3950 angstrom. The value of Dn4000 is 1.9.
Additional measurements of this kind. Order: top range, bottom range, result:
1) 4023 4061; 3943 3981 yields 1.70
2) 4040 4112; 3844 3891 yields 2.05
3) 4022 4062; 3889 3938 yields 1.75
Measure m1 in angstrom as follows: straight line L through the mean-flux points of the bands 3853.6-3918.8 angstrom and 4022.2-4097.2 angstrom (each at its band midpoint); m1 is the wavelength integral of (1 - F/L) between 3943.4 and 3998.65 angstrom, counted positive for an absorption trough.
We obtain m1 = 6.7 angstrom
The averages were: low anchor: 3.58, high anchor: 5.86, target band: 4.14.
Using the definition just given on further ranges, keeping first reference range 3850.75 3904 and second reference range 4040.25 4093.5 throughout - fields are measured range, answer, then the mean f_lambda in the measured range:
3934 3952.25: 4.7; 3.15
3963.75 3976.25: 6.3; 2.27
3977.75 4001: -3.1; 5.46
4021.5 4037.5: -1.5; 5.83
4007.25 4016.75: -1.8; 6.06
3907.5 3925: -1.8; 4.24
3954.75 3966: 2.2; 3.57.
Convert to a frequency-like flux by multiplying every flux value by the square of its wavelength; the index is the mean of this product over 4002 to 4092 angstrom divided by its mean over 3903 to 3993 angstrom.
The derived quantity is 1.68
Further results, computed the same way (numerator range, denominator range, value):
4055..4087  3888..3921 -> 1.47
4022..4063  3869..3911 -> 1.73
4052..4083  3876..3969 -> 1.76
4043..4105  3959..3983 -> 1.87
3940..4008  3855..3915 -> 1.28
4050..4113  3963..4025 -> 1.24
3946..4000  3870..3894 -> 1.36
